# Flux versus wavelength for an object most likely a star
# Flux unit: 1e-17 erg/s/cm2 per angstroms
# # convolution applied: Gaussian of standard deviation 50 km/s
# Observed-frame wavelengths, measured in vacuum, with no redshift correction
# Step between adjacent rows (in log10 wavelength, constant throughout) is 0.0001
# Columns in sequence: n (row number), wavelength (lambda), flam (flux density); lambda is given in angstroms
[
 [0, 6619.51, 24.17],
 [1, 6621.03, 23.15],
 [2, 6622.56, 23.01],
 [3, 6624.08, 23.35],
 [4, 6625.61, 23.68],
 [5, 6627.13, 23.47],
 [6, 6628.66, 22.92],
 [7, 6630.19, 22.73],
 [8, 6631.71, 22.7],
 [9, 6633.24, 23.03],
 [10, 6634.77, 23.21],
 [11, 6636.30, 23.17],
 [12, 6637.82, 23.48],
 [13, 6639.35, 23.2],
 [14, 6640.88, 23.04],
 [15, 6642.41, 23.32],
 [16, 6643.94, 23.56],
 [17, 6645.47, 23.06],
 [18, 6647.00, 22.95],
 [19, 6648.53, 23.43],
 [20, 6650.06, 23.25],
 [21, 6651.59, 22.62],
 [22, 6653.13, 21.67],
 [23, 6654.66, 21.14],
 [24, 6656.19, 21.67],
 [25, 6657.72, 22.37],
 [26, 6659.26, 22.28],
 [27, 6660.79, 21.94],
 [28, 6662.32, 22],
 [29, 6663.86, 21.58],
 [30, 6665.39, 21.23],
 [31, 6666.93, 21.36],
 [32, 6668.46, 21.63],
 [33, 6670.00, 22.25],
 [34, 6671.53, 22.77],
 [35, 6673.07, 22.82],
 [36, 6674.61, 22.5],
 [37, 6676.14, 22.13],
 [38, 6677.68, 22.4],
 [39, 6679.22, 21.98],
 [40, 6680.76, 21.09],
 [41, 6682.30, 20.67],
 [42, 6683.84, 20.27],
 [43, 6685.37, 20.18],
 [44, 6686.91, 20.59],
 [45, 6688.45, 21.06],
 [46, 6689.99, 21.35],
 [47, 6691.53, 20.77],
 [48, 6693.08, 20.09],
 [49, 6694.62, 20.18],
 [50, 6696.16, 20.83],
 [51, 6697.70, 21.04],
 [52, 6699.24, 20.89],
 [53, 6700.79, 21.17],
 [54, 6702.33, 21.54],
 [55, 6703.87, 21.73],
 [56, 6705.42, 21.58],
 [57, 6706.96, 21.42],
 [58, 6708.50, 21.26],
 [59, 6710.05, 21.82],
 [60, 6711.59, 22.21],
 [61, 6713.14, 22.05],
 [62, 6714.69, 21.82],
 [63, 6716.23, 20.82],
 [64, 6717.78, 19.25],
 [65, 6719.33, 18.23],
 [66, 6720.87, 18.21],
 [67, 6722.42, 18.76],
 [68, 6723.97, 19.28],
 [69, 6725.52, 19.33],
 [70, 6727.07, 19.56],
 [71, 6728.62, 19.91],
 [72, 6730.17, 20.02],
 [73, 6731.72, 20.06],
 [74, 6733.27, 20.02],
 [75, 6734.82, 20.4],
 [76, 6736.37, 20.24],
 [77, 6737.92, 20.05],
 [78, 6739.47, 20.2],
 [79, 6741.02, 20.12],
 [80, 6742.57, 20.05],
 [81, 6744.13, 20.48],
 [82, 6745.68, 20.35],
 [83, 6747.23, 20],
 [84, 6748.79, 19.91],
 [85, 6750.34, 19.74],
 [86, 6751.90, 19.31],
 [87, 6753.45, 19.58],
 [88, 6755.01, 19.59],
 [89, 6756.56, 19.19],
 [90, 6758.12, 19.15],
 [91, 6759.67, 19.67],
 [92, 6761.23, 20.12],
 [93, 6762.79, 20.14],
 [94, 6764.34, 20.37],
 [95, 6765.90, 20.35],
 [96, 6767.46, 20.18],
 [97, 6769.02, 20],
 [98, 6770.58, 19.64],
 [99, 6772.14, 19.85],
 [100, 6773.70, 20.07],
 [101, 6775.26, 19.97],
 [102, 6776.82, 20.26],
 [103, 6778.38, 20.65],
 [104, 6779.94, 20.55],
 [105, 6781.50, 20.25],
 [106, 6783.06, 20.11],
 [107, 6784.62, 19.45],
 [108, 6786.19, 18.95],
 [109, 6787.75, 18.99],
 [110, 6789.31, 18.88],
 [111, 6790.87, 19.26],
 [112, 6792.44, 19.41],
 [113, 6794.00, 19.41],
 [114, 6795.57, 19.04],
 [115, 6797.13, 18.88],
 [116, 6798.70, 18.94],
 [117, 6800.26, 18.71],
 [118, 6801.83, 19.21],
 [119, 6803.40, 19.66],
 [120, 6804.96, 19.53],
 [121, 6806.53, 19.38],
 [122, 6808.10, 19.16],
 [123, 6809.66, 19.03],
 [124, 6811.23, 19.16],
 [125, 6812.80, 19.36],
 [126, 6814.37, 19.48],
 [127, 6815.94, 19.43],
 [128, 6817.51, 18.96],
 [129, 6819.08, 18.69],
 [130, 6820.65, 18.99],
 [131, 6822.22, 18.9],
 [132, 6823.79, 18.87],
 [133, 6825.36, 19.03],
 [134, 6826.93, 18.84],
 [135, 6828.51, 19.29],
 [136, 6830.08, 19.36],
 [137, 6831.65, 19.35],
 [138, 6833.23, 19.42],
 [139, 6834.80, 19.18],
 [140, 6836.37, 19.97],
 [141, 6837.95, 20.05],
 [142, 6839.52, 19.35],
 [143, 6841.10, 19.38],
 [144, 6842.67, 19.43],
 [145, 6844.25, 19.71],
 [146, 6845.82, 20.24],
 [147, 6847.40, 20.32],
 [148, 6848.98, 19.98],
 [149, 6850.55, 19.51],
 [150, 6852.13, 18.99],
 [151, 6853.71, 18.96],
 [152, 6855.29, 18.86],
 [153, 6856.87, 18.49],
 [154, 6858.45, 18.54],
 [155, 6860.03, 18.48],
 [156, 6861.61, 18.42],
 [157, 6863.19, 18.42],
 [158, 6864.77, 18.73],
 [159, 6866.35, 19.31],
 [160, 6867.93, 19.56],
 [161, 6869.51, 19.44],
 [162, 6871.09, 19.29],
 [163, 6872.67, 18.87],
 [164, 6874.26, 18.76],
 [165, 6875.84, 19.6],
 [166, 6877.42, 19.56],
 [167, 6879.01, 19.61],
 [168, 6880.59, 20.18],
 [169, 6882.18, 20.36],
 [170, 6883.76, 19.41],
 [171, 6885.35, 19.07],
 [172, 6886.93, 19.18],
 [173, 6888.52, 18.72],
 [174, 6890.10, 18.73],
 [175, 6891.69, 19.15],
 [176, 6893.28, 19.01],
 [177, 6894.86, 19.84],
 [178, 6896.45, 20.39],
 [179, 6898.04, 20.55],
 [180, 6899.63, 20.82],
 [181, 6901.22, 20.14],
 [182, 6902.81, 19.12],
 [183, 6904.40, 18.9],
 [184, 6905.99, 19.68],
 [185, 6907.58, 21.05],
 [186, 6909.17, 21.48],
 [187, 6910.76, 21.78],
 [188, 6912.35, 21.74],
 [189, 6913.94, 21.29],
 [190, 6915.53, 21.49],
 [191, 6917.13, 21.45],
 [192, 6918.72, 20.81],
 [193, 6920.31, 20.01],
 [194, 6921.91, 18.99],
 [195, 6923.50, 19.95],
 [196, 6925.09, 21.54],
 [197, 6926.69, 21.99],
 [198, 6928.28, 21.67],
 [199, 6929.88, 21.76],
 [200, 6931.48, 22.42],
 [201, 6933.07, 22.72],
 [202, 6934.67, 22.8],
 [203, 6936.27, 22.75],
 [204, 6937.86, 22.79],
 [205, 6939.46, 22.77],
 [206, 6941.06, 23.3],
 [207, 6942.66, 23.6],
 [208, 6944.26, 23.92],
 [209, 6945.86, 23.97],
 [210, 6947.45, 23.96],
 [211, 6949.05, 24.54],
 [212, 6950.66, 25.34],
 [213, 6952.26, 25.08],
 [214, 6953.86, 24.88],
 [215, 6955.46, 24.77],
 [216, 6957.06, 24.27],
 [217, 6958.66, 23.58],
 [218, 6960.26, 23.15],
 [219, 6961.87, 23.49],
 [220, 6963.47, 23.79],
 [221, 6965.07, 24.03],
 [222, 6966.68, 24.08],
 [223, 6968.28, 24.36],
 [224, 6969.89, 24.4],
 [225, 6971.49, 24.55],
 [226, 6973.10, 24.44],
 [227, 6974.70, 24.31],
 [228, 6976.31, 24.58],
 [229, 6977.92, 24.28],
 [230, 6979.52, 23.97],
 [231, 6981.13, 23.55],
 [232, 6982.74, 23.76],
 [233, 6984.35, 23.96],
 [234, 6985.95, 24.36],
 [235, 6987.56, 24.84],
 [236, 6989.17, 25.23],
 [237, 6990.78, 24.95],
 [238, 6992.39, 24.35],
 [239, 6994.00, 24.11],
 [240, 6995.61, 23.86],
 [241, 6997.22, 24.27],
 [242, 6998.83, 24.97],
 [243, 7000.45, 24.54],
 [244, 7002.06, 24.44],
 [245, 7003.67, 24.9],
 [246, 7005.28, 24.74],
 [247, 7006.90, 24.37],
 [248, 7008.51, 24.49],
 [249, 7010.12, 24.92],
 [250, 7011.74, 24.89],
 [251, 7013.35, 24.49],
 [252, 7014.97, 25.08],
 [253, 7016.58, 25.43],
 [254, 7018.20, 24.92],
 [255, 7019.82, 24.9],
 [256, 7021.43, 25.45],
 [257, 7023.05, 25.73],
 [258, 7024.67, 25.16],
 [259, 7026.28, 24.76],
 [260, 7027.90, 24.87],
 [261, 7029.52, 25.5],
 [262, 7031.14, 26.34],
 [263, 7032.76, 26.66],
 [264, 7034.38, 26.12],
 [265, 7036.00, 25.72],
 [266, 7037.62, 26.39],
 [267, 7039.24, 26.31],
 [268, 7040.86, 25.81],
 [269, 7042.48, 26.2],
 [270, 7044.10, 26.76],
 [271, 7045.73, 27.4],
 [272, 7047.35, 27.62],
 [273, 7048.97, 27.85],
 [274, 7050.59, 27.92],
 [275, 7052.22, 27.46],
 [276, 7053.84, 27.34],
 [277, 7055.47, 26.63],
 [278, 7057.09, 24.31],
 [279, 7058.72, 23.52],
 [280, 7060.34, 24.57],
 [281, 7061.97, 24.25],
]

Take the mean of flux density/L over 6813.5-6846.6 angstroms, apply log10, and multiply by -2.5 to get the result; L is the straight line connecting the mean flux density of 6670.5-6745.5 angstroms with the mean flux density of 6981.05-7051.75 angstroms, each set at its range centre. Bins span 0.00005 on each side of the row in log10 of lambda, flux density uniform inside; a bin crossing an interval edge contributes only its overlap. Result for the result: 0.17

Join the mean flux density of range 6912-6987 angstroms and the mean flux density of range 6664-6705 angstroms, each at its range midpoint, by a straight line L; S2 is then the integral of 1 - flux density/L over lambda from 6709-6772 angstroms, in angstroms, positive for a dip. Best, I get 5.0 angstroms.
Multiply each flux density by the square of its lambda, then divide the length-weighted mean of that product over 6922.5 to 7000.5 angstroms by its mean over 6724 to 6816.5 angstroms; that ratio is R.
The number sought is 1.27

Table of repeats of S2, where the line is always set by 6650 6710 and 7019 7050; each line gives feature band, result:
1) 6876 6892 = 3.14 angstroms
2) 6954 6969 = 0.70 angstroms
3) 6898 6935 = 5.39 angstroms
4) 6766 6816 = 7.41 angstroms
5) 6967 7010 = 1.84 angstroms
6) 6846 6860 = 2.67 angstroms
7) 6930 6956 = 1.31 angstroms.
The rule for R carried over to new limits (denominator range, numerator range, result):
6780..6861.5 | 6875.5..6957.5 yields 1.14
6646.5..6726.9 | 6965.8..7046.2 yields 1.29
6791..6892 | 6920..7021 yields 1.29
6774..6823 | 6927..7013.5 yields 1.30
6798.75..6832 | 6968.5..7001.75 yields 1.34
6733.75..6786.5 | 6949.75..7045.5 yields 1.33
